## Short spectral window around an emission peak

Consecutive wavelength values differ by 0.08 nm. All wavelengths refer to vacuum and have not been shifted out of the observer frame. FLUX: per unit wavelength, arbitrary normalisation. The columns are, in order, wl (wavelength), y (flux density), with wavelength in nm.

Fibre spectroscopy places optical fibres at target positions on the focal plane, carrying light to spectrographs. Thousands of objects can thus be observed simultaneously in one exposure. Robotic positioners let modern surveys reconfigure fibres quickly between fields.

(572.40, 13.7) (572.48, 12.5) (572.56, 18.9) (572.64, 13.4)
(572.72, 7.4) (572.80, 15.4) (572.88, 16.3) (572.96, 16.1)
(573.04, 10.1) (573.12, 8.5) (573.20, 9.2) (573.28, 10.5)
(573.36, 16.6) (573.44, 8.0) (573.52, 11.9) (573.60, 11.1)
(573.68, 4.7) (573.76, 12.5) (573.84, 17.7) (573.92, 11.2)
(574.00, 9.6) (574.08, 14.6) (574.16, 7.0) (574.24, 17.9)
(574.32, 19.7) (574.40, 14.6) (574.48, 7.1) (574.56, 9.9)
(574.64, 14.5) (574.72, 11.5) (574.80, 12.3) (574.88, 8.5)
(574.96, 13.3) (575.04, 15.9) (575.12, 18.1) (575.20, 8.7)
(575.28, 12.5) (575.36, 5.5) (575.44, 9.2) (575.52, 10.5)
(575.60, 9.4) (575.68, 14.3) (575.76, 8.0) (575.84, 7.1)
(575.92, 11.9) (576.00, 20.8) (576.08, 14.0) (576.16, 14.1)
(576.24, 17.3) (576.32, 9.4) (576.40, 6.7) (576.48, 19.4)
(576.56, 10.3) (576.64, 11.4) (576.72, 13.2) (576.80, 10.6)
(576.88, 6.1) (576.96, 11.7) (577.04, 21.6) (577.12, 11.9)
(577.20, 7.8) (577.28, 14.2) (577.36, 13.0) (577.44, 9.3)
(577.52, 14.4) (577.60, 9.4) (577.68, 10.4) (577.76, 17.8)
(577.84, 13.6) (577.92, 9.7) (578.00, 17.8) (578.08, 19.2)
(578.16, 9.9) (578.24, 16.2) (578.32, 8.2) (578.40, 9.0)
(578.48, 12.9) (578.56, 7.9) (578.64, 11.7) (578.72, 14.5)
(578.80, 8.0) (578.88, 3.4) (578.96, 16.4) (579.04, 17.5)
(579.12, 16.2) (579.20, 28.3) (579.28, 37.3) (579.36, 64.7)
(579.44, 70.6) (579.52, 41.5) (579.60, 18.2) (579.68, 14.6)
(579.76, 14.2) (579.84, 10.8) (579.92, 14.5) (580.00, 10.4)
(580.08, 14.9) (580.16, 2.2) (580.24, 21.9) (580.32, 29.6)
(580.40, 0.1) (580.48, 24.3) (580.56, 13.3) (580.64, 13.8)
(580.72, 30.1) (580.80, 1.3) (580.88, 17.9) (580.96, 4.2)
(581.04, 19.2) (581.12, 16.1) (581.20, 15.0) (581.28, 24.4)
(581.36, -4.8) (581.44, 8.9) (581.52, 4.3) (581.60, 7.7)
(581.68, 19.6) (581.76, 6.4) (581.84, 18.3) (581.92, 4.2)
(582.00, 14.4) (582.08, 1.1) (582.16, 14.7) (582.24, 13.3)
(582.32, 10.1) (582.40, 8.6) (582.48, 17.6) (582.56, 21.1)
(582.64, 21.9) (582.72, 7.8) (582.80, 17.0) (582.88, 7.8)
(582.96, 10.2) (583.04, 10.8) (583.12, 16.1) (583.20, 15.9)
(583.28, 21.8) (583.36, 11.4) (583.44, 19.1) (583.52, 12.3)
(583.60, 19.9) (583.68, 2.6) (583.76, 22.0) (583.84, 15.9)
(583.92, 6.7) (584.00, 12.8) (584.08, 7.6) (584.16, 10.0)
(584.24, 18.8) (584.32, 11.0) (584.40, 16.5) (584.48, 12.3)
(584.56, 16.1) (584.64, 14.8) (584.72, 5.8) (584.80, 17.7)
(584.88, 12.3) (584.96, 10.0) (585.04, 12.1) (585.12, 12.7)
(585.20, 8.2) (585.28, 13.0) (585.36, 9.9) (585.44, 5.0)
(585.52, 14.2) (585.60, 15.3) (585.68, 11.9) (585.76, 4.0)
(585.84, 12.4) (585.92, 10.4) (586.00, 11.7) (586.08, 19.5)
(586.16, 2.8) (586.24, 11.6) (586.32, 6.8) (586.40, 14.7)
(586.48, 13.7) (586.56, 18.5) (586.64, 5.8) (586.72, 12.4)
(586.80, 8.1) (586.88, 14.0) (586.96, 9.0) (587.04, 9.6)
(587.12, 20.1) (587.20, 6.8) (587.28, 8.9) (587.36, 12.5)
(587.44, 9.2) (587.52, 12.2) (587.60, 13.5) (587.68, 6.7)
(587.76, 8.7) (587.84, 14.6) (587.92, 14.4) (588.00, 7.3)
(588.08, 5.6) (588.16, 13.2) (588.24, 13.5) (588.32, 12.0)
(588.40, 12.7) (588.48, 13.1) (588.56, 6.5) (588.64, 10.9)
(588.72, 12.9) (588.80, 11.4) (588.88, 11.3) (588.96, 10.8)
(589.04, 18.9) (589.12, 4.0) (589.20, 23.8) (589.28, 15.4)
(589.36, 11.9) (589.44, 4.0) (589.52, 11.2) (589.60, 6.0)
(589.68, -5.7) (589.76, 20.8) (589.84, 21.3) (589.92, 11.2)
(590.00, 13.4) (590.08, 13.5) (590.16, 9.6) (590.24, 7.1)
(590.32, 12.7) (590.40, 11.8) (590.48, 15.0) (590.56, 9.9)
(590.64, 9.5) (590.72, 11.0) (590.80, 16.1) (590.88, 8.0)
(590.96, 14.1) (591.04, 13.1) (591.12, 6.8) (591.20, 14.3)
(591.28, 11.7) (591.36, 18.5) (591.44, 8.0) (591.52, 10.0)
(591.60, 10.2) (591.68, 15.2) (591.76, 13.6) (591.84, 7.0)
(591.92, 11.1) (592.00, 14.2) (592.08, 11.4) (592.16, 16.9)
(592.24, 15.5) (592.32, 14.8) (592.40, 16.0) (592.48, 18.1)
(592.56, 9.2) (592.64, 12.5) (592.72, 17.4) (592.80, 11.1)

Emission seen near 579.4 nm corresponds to H-gamma 4340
